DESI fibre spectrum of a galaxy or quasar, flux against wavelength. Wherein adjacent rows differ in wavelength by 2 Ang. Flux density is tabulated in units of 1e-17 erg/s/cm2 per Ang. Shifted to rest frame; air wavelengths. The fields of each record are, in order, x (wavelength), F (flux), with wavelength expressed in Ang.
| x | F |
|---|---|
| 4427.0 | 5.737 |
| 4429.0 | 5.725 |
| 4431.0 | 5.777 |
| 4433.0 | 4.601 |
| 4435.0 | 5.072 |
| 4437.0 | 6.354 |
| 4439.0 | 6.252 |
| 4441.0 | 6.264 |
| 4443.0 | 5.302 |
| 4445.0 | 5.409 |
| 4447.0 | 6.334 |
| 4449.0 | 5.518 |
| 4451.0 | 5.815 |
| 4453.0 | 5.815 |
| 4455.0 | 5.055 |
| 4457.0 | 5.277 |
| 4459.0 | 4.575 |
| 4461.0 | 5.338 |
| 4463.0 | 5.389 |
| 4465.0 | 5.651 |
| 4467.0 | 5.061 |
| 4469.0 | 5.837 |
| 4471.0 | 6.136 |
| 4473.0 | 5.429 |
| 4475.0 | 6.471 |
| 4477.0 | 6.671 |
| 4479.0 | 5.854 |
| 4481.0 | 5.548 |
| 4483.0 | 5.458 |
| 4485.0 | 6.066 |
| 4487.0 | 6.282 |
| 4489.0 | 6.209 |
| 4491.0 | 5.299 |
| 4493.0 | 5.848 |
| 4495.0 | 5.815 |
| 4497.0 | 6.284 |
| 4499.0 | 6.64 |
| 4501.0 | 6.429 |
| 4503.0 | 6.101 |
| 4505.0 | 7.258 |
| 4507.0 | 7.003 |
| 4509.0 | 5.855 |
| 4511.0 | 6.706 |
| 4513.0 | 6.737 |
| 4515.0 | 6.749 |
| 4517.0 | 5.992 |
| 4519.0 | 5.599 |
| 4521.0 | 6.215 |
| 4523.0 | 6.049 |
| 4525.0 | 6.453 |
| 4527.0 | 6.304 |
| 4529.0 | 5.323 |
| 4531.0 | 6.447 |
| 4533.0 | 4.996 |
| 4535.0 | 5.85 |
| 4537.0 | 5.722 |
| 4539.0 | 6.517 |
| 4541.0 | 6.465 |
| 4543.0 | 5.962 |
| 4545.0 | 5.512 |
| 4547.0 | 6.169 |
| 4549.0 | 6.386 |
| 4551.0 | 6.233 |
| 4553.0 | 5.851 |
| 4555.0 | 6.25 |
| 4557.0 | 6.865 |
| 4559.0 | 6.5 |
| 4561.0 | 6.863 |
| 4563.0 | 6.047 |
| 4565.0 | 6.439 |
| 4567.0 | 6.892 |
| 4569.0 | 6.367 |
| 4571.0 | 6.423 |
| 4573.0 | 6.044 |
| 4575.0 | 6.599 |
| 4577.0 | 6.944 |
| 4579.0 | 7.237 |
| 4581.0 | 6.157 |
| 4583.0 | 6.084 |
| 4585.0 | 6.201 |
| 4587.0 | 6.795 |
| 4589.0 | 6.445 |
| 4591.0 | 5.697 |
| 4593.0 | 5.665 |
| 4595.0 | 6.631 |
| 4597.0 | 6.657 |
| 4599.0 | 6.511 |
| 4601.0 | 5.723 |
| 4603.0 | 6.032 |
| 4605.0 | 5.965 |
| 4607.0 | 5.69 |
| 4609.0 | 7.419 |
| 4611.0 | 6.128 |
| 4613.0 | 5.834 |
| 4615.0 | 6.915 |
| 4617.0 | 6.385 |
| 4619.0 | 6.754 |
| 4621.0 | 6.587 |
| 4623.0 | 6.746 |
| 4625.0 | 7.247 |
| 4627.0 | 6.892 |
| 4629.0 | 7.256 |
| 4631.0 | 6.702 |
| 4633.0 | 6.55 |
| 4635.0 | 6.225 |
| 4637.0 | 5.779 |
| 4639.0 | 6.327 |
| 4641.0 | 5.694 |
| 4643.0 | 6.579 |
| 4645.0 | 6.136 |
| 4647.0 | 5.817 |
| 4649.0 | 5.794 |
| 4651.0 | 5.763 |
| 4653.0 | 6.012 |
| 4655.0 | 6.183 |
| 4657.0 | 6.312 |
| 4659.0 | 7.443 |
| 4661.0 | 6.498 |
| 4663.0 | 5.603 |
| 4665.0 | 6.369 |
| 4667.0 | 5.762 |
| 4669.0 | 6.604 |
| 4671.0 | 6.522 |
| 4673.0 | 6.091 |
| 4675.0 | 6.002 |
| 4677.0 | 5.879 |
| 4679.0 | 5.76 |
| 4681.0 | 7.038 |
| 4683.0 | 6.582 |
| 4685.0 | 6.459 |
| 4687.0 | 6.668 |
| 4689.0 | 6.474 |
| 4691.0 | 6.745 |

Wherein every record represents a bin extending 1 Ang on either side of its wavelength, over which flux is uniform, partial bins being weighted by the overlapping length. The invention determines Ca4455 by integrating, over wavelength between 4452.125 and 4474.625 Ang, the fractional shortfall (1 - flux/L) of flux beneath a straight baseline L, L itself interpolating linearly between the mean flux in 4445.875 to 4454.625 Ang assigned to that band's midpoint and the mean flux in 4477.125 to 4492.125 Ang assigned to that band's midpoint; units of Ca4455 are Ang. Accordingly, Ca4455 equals 1.50 Ang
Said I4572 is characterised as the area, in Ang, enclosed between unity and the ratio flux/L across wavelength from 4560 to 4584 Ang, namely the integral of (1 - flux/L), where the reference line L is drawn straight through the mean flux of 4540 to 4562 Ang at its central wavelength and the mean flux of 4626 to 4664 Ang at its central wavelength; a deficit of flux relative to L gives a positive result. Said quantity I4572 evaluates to -0.87 Ang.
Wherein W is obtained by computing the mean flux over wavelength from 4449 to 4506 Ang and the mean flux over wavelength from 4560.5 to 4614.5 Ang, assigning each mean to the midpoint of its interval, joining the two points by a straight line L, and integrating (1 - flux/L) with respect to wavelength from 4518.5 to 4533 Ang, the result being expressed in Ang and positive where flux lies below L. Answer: 0.2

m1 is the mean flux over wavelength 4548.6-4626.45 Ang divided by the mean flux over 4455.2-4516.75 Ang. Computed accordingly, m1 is 1.1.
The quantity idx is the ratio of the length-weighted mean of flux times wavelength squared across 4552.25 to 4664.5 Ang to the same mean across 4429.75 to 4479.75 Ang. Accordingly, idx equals 1.21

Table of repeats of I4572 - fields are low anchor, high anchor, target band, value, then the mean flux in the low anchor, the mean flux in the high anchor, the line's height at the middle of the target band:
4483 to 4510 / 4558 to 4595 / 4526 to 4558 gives 1.39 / 6.21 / 6.42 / 6.33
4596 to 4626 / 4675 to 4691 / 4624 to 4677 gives 0.95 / 6.44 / 6.4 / 6.42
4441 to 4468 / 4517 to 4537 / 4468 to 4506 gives -2.85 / 5.46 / 5.91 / 5.66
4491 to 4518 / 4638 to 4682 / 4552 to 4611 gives -0.85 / 6.38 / 6.19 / 6.28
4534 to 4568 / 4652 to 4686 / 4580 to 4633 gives -1.24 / 6.27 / 6.3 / 6.28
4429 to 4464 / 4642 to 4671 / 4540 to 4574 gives -2.37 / 5.54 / 6.22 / 5.9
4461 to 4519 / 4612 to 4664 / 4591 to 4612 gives 0.31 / 6.08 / 6.39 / 6.31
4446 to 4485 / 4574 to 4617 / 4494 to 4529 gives -2.58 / 5.65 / 6.35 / 5.9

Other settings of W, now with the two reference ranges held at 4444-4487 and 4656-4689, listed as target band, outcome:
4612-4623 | -0.6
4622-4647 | -1.0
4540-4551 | -0.3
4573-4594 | -1.1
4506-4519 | -1.4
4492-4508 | -1.8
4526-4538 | 0.2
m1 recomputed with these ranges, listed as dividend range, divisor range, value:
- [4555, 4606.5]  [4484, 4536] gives 1.03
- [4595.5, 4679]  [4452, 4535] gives 1.06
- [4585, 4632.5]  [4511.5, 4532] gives 1.04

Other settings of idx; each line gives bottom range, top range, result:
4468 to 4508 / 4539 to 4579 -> 1.07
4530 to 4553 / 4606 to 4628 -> 1.13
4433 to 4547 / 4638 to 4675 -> 1.12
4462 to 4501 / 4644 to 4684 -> 1.14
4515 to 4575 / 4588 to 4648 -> 1.06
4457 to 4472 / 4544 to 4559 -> 1.19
